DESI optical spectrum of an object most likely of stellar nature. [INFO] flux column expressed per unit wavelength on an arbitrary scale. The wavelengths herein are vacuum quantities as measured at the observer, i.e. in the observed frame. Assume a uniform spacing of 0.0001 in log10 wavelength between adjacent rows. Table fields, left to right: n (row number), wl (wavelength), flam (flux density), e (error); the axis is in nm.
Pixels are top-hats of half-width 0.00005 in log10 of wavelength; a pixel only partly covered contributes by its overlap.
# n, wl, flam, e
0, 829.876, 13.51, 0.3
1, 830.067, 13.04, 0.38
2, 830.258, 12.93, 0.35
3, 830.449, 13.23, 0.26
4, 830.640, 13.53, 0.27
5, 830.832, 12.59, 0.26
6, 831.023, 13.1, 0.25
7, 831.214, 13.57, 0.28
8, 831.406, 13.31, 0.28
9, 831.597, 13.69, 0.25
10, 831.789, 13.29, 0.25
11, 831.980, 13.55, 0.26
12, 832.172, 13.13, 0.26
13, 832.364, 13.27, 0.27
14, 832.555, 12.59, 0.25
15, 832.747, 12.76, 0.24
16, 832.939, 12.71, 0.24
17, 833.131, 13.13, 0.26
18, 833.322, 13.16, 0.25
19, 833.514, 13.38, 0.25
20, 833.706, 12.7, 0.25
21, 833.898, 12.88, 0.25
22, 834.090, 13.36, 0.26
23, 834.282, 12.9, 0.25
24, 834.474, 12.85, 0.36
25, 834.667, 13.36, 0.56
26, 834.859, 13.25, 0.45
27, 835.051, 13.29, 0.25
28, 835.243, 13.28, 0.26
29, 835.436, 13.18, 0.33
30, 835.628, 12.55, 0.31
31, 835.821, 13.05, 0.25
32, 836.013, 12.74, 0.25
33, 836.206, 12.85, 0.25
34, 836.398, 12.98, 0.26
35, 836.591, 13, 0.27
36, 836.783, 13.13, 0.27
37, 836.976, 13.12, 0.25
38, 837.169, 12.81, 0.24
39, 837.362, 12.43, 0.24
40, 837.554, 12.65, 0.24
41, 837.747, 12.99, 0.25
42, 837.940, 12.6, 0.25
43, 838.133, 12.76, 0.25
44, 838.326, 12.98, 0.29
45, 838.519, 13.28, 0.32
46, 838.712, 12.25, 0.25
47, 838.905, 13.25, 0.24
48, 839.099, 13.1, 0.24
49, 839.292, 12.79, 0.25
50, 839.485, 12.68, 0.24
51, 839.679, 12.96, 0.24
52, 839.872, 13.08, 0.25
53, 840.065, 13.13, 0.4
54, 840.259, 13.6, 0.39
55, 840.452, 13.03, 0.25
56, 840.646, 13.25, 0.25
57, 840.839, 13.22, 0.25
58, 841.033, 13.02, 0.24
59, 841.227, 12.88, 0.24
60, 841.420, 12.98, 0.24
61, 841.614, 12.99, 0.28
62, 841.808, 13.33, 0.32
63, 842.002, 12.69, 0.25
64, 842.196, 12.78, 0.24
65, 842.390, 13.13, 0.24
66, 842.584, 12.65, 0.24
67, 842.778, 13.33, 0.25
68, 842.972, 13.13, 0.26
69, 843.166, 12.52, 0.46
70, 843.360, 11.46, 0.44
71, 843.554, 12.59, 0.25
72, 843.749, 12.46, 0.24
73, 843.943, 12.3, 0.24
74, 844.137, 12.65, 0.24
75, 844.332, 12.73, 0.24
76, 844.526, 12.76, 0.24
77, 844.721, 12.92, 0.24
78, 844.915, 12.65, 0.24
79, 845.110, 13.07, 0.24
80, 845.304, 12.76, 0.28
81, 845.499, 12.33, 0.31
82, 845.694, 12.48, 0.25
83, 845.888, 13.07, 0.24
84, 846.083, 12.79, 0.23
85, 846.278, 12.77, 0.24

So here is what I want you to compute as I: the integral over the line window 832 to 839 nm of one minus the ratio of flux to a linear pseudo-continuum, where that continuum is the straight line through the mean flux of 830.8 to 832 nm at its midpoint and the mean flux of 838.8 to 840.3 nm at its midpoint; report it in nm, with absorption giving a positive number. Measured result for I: 0.116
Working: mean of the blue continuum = 13.3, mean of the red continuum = 13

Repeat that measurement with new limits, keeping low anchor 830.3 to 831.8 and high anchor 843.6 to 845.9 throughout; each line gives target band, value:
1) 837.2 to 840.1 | 0.02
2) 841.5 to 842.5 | -0.01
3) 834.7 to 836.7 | 0.01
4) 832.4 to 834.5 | 0.03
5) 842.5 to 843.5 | 0.01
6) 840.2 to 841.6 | -0.03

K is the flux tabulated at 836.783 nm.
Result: 13.13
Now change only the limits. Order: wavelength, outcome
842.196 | 12.78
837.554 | 12.65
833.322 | 13.16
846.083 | 12.79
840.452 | 13.03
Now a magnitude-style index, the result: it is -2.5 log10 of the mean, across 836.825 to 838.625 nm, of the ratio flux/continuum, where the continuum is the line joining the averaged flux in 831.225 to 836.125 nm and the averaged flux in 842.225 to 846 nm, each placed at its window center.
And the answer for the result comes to 0.01 mag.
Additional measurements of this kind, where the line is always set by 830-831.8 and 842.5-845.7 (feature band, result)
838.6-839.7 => 0.00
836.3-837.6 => 0.01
